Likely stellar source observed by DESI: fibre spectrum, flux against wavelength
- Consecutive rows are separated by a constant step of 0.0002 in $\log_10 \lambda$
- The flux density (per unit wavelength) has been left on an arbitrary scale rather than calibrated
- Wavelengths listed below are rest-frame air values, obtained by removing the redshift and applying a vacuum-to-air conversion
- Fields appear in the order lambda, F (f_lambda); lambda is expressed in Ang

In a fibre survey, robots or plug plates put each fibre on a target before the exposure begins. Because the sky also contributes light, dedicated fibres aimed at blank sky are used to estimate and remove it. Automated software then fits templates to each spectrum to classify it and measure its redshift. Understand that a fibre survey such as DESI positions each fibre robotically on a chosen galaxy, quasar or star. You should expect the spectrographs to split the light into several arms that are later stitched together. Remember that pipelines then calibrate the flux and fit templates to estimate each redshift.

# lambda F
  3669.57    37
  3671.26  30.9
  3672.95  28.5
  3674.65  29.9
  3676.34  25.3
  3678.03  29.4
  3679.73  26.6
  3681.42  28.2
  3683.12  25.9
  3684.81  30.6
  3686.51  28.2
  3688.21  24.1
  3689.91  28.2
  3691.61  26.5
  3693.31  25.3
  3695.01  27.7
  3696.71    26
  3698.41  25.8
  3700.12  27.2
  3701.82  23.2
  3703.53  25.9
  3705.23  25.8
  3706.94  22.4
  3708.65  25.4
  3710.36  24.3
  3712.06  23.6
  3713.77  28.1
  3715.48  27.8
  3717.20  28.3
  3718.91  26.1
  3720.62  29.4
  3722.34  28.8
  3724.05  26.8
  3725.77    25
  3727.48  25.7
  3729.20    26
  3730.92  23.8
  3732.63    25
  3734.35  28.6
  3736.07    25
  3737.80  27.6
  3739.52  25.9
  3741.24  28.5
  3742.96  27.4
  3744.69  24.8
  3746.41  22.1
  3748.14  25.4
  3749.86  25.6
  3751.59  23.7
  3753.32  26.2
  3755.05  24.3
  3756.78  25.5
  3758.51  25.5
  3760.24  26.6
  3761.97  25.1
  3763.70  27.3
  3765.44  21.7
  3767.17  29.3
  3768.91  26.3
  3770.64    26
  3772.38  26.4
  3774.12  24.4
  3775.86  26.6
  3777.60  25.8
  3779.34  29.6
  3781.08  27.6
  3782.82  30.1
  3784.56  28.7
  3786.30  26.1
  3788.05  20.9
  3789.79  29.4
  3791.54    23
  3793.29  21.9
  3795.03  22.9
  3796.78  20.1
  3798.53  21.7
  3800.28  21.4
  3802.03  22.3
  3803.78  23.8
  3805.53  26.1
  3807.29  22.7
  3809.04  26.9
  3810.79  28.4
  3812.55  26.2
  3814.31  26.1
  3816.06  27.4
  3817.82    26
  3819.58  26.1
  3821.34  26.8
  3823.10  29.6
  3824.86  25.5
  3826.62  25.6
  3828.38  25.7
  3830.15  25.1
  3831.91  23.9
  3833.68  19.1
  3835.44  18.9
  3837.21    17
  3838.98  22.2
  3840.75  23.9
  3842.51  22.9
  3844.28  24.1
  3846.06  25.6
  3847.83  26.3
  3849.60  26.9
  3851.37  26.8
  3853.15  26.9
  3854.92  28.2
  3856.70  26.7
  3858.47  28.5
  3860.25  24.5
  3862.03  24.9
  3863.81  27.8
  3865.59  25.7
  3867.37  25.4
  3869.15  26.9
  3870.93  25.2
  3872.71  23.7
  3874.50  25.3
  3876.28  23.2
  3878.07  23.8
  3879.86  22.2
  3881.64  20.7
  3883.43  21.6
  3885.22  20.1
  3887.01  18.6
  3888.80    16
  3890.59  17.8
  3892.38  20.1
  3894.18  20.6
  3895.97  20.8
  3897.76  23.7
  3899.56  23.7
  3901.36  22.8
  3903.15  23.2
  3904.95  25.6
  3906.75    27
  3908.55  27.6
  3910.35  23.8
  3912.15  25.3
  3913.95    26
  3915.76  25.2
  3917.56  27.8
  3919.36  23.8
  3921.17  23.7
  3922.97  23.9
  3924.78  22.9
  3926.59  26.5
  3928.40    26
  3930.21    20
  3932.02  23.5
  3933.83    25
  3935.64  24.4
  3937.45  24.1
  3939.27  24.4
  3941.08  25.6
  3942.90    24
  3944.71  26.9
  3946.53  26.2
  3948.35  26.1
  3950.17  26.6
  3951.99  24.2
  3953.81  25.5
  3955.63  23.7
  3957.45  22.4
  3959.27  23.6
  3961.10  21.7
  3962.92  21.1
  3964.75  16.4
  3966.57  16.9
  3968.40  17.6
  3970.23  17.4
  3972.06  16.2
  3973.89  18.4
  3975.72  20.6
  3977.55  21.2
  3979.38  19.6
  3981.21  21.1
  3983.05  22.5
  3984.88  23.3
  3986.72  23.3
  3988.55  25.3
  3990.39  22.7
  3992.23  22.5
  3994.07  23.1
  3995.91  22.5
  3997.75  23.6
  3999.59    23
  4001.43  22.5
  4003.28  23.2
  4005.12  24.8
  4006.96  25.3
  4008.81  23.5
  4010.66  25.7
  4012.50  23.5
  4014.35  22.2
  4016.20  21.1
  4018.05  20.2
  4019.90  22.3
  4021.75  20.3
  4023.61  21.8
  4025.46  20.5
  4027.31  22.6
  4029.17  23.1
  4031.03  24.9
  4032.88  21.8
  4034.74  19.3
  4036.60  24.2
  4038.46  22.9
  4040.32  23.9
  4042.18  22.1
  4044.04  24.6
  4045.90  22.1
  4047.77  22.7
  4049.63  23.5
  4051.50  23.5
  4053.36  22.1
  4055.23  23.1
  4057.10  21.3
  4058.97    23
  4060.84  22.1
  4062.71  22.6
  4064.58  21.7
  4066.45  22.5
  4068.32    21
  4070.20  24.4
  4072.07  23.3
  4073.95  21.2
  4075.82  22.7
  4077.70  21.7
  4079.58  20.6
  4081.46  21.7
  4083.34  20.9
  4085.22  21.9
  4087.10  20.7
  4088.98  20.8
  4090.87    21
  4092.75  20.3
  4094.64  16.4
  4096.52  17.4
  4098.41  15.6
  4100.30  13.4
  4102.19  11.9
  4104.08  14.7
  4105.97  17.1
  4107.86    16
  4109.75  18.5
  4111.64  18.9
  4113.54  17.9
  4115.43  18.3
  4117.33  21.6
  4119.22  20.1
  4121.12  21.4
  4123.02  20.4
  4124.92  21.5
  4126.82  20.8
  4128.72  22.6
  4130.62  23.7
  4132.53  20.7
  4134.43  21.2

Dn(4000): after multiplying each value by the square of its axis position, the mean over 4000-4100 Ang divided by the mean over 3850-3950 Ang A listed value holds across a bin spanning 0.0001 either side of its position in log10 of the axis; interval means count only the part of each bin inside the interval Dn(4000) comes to 1.0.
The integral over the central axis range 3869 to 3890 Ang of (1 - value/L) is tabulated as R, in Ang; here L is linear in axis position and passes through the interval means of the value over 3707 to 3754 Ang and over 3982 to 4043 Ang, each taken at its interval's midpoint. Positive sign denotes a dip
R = 1.99 Ang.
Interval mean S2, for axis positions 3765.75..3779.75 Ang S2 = 26.5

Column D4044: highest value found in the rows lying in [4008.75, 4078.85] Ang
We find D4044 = 25.7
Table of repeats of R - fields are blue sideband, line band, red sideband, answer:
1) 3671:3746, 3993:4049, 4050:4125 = -3.98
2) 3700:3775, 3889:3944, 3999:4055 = 0.15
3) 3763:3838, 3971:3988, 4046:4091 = 1.70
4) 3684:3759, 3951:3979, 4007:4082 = 3.48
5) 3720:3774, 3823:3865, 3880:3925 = -1.32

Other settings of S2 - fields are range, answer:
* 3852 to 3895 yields 23.5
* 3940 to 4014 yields 22.6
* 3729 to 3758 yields 25.6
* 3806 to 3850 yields 24.7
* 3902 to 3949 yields 24.9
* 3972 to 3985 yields 20.5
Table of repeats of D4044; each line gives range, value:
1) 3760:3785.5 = 30.1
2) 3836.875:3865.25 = 28.5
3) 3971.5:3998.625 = 25.3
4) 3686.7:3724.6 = 29.4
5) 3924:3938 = 26.5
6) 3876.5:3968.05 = 27.8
